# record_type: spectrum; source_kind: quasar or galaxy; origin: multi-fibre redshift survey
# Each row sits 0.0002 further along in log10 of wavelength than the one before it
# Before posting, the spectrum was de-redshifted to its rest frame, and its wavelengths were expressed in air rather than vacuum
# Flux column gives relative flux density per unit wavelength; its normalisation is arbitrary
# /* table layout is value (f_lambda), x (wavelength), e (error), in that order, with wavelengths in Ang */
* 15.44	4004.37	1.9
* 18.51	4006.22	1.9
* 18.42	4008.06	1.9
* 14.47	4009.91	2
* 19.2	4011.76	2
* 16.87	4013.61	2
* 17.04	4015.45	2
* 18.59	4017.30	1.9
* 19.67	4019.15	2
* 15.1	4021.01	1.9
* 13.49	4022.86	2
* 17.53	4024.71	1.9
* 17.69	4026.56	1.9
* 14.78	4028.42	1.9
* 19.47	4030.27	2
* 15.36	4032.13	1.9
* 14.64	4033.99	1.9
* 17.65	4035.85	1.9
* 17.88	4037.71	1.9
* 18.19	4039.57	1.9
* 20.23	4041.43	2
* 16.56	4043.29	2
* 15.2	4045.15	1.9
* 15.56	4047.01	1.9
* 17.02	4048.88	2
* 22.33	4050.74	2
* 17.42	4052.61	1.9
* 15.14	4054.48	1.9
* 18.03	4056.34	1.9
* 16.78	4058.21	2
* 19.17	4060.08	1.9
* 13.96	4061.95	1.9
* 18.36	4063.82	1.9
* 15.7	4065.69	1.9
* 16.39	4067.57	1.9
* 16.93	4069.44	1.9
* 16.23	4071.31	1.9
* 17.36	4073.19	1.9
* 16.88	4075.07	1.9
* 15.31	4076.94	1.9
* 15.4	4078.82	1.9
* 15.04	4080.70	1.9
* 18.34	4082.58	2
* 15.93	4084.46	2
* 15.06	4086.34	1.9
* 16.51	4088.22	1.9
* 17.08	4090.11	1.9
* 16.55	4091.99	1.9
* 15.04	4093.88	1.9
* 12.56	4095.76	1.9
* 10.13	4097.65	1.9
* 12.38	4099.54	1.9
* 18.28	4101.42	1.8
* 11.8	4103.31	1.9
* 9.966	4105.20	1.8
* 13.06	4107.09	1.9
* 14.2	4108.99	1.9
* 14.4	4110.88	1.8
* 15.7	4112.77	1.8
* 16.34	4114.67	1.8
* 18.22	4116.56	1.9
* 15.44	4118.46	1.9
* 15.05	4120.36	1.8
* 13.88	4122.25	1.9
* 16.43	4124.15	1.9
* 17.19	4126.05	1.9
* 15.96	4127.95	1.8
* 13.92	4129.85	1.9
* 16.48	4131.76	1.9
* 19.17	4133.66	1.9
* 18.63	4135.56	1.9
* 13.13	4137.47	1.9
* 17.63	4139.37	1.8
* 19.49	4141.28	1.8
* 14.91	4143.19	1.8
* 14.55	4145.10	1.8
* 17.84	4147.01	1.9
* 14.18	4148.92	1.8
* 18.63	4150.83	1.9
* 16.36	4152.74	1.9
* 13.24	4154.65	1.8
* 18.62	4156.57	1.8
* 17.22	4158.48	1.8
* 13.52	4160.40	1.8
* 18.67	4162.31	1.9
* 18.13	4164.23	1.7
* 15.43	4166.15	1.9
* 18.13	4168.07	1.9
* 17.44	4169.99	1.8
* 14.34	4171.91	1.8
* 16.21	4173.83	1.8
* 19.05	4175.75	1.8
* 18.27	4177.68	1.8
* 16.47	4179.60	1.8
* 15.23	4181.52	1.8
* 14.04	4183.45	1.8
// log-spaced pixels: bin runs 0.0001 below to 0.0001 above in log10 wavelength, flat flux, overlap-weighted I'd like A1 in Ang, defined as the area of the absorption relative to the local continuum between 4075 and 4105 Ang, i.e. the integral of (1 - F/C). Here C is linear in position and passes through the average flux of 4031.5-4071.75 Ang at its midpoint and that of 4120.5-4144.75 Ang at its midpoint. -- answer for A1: 3.1 Ang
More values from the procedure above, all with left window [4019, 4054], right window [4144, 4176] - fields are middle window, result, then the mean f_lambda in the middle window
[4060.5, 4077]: 0.4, 16.5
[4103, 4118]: 2.1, 14.4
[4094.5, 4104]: 2.1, 13.1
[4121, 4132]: 0.7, 15.6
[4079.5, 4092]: 0.4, 16.3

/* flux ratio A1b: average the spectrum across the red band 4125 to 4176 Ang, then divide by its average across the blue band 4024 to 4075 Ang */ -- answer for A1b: 0.97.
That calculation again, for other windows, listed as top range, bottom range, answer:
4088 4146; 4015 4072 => 0.90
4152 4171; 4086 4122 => 1.14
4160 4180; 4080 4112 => 1.17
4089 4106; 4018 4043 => 0.81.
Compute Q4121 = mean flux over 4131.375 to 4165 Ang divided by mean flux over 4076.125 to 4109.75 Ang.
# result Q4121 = 1.14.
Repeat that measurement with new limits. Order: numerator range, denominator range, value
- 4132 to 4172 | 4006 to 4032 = 0.97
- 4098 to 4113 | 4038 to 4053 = 0.76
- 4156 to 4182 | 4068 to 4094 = 1.04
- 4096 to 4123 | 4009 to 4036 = 0.85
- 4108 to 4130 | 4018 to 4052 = 0.91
